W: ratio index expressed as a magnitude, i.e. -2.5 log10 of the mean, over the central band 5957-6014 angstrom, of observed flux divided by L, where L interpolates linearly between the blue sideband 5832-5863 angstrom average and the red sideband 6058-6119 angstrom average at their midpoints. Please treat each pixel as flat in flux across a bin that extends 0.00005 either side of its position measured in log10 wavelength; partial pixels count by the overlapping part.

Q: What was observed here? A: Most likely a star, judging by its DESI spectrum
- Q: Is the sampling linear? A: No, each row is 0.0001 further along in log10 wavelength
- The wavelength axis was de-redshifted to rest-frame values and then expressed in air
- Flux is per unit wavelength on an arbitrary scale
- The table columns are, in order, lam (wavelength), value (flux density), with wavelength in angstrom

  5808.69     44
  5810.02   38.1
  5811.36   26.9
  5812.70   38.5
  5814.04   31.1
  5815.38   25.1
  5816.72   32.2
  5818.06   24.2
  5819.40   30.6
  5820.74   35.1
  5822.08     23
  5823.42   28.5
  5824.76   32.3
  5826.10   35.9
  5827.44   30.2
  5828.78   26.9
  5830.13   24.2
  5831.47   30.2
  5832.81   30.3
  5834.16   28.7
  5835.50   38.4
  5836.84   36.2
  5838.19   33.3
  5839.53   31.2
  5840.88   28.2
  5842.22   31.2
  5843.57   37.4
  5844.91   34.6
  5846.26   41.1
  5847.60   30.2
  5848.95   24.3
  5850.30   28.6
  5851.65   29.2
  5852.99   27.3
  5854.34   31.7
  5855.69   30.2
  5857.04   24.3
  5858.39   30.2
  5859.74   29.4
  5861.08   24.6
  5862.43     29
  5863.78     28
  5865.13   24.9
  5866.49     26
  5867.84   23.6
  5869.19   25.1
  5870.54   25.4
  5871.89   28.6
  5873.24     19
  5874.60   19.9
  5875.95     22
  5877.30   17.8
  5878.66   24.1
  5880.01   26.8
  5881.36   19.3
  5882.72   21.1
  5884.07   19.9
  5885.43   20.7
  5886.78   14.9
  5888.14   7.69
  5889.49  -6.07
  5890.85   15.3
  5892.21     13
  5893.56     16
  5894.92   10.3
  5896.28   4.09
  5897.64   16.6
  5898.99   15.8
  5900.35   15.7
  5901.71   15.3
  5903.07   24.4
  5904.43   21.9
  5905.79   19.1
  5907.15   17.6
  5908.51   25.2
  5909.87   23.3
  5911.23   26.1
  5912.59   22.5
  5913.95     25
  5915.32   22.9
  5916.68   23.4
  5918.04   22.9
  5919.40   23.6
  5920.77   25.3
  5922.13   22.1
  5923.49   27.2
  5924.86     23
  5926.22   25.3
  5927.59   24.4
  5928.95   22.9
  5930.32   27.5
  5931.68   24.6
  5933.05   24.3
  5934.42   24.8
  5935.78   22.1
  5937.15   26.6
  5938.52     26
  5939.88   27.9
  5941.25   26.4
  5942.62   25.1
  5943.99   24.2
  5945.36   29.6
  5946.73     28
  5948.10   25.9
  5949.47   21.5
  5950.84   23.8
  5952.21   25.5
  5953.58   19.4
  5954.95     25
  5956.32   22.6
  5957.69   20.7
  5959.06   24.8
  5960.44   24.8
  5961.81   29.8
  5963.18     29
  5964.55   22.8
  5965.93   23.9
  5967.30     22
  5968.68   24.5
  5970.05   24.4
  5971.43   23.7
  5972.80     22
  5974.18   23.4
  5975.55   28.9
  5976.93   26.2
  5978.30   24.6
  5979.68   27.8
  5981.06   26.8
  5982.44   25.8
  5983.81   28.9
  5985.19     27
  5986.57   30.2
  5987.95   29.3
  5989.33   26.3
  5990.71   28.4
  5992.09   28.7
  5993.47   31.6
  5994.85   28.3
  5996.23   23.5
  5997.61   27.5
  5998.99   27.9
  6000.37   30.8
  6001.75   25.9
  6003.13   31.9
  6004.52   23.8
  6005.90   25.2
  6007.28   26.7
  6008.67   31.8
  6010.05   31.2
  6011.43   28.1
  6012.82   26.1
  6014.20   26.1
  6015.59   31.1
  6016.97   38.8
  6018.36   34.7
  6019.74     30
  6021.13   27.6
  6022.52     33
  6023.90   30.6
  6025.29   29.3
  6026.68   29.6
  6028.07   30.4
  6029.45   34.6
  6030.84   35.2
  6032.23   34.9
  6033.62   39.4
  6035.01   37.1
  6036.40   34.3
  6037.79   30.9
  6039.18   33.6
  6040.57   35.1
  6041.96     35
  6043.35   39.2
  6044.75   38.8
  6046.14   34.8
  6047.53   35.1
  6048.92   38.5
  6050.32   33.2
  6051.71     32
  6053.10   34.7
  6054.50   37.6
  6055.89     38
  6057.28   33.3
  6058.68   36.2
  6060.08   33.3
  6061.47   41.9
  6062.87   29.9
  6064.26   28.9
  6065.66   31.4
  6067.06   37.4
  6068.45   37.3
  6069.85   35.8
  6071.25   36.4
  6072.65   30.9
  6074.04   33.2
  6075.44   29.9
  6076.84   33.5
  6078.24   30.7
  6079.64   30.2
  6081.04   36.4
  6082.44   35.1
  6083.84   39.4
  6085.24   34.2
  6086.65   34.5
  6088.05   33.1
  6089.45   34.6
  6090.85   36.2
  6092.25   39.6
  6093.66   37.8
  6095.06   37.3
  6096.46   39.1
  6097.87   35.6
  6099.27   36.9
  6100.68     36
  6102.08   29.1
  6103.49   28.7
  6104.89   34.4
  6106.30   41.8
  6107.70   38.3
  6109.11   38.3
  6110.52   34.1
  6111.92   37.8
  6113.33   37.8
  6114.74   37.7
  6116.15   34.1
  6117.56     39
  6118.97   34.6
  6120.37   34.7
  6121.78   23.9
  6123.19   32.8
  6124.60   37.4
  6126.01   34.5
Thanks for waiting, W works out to 0.241 mag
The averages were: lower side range 30.9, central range 26.7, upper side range 35.2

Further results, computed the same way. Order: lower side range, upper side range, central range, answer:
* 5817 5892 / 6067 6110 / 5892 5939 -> 0.31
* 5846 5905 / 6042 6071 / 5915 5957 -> 0.07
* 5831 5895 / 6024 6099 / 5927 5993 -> 0.17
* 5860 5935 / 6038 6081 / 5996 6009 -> 0.09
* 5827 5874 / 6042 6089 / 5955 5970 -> 0.29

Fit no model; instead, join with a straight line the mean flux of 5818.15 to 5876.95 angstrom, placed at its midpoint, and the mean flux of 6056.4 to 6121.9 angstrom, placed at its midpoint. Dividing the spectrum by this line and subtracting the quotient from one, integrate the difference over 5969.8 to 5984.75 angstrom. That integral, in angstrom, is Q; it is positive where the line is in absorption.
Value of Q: 3.0 angstrom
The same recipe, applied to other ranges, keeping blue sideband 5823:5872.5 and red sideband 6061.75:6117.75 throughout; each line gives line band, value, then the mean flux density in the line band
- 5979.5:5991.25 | 1.8 angstrom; 27.8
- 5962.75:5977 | 3.5 angstrom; 24.5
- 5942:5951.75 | 2.0 angstrom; 25.4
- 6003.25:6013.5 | 1.7 angstrom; 27.8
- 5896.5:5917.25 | 7.0 angstrom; 20.6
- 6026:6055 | -0.8 angstrom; 34.9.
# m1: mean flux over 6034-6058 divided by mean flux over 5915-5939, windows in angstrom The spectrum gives 1.45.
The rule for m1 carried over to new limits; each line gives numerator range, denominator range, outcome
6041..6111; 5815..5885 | 1.25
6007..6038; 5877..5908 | 1.97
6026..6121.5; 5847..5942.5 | 1.57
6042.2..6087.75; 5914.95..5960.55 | 1.41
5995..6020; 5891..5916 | 1.56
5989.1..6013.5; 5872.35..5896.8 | 1.74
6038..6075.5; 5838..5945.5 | 1.49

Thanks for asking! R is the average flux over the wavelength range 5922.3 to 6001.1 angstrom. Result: 25.7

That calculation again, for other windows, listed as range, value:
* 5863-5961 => 21.8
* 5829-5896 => 24.9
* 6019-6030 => 30.6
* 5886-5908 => 14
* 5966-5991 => 26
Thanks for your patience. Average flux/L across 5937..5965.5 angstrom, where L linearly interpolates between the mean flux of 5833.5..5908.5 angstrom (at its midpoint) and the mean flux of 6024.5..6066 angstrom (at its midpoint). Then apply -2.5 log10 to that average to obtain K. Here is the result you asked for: 0.14 mag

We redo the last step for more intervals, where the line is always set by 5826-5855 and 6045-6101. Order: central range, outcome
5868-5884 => 0.37 mag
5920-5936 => 0.31 mag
